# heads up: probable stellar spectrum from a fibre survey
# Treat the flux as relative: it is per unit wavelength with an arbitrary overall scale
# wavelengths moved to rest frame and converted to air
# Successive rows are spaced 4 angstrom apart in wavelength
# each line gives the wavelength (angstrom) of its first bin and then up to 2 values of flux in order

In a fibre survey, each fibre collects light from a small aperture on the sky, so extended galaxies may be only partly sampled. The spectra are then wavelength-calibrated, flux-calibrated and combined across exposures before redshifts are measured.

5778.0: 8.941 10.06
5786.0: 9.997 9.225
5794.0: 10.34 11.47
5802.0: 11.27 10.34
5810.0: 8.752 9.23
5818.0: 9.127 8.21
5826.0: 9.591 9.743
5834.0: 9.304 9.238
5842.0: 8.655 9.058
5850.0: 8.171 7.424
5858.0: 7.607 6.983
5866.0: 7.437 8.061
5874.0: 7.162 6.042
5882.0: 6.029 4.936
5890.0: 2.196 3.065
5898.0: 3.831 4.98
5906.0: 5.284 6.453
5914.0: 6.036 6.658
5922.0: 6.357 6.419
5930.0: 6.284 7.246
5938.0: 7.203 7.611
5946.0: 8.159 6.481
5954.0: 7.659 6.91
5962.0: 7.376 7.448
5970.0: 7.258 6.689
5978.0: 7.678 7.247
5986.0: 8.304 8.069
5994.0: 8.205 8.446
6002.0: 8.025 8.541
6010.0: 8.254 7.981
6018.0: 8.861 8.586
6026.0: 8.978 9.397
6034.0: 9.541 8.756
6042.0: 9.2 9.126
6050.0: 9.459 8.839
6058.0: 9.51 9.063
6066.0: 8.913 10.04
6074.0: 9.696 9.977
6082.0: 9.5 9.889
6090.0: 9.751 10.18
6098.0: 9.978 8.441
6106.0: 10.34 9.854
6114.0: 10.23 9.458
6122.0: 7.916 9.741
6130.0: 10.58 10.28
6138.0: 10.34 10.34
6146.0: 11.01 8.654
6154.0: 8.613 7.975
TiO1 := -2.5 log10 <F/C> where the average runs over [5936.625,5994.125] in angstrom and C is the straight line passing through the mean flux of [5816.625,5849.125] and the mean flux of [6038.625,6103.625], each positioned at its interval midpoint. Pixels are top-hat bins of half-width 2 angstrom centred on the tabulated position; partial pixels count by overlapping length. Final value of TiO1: 0.24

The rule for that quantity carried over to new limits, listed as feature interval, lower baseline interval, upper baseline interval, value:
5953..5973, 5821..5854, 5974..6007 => 0.12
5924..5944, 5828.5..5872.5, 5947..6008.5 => 0.13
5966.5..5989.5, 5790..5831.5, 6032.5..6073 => 0.25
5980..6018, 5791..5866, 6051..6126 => 0.15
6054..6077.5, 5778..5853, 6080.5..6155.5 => 0.03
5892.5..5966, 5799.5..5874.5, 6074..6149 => 0.39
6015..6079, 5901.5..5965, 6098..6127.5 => -0.09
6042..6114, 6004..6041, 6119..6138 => -0.04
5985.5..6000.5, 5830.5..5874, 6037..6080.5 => 0.09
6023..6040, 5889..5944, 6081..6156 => -0.14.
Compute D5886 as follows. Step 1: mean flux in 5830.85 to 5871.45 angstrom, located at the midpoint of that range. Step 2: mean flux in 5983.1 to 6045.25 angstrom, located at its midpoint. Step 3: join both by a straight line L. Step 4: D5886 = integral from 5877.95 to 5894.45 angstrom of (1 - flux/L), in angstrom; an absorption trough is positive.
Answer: 7.8 angstrom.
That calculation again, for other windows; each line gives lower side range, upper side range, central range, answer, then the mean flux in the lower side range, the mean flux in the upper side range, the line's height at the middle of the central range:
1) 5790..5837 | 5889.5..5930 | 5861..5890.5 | 2.8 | 9.73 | 5.29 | 6.86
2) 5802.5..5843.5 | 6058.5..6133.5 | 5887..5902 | 9.5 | 9.3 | 9.65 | 9.39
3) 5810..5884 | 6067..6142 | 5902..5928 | 7.6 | 8.19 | 9.79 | 8.61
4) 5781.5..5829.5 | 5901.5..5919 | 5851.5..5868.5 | 0.8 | 9.79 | 5.92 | 7.77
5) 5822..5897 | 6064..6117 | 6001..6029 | 1.3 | 7.24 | 9.75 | 8.93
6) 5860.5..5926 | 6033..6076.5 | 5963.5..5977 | 0.4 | 5.73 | 9.29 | 7.43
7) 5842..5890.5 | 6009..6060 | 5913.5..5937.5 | 3.5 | 6.98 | 8.97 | 7.68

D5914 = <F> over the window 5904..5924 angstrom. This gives 6.16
